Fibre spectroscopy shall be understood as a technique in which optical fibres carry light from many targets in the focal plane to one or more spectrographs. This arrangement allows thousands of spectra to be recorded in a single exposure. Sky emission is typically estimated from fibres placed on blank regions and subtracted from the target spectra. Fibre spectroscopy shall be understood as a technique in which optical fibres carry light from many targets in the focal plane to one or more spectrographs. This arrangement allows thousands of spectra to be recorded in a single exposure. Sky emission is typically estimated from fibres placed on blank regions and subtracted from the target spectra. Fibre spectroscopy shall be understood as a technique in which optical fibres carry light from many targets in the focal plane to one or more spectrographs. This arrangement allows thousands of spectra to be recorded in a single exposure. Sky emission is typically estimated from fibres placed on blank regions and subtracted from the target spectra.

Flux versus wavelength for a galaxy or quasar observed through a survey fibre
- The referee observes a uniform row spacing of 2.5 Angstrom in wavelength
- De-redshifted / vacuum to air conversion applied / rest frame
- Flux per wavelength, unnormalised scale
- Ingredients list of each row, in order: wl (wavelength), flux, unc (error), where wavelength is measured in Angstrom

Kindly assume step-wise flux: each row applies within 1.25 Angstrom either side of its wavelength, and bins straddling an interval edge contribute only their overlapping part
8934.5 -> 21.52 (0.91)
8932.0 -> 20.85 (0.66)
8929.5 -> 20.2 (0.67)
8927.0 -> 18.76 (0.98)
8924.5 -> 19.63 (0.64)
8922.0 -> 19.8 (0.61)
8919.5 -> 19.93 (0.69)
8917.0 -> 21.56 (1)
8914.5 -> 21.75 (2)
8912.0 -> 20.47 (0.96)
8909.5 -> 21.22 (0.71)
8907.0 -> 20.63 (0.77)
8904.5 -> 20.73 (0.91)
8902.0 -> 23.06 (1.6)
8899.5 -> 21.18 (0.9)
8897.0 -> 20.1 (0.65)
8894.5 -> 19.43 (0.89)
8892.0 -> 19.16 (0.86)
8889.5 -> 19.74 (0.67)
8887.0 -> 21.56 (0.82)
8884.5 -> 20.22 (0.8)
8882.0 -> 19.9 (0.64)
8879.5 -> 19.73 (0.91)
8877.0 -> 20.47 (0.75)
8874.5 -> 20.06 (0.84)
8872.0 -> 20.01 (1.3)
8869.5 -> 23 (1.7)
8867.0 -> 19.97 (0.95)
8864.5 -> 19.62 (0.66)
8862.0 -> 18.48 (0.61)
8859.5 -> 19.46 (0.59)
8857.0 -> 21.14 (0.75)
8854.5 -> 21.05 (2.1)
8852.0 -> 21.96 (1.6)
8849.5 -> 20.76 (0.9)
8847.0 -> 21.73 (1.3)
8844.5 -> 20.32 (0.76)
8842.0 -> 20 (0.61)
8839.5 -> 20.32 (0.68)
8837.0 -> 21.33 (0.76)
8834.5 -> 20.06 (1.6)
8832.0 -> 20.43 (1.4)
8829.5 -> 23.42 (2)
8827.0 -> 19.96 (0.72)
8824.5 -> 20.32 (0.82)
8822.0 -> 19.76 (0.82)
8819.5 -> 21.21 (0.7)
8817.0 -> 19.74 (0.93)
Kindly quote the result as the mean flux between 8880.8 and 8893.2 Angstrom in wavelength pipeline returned 20.1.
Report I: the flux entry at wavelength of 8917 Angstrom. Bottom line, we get 21.56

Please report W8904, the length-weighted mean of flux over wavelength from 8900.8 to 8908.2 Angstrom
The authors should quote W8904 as 21.5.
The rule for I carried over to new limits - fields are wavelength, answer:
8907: 20.63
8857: 21.14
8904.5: 20.73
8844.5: 20.32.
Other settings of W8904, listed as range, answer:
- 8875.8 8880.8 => 20.1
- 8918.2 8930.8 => 19.7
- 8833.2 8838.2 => 20.7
